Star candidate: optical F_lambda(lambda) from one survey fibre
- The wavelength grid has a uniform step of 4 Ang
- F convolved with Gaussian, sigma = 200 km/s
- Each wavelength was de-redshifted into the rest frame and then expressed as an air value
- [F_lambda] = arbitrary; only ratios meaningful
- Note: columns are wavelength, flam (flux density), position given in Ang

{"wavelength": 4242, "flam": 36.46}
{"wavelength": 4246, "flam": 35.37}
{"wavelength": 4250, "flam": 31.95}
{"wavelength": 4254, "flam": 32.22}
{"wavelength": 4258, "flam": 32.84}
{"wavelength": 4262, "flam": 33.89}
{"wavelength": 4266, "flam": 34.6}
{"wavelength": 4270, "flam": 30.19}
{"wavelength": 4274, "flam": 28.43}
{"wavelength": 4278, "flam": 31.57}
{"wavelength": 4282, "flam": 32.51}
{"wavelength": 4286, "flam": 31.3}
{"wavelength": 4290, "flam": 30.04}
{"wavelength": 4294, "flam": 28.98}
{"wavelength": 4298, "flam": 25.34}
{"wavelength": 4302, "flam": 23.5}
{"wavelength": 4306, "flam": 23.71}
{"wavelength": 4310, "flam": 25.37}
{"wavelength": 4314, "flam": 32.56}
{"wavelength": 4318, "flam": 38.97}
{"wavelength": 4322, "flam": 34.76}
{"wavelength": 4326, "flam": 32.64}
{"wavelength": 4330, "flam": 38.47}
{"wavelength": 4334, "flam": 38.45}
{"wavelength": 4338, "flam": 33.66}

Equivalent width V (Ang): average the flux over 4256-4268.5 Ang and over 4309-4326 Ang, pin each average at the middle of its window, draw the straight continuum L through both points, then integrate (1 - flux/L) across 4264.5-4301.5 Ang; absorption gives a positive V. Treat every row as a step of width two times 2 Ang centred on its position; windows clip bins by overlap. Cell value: 3.9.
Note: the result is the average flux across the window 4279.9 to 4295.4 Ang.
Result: 30.8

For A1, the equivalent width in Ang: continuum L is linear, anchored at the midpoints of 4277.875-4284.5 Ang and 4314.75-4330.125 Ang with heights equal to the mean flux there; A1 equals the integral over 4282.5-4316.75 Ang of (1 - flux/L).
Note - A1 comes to 5.7 Ang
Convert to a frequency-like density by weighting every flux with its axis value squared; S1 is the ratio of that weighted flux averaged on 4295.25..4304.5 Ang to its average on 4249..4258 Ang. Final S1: 0.78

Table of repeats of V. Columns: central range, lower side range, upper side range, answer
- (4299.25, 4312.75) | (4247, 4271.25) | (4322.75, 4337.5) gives 4.0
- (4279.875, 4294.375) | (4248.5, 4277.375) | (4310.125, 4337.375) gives 1.0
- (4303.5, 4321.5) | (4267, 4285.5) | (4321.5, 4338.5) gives 2.1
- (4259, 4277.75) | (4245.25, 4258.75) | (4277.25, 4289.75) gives 0.2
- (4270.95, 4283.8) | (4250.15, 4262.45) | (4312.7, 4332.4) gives 1.1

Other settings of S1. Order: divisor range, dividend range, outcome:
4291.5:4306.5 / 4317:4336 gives 1.44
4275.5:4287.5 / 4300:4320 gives 0.92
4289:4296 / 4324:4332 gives 1.23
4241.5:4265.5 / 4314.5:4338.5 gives 1.11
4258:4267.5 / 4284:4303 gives 0.84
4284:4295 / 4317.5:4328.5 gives 1.18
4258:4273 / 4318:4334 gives 1.14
